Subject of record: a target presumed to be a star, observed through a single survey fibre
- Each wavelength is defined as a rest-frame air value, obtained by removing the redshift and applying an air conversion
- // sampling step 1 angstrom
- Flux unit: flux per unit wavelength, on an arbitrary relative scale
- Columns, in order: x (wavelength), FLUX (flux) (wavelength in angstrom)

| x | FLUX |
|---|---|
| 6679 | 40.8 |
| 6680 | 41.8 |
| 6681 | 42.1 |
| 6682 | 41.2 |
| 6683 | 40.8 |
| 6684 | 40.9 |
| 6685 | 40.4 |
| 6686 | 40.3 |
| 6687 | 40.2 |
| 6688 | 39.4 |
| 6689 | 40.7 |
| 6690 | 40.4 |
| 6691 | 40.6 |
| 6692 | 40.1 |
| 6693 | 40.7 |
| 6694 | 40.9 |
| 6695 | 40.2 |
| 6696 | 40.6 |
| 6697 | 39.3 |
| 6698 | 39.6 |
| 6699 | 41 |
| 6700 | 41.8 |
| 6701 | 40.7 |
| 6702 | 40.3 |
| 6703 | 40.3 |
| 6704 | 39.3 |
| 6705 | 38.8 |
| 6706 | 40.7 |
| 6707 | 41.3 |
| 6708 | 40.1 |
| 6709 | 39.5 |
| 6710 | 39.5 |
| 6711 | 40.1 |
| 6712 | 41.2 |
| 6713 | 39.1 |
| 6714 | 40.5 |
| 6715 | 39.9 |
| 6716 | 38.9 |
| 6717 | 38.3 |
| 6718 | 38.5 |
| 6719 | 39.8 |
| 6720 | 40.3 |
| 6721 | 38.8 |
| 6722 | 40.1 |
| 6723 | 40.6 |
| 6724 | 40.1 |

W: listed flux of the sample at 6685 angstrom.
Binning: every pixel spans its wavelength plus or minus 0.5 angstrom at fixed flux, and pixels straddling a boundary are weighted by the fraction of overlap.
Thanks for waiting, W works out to 40.4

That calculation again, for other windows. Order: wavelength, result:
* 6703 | 40.3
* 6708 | 40.1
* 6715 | 39.9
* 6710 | 39.5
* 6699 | 41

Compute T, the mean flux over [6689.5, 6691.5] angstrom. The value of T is 40.5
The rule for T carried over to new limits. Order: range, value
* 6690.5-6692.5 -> 40.4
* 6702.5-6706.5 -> 39.8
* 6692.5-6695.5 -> 40.6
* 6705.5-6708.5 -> 40.7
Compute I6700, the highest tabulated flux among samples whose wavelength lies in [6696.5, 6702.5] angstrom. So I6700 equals 41.8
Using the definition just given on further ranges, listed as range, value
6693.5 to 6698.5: 40.9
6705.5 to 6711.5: 41.3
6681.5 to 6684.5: 41.2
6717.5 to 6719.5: 39.8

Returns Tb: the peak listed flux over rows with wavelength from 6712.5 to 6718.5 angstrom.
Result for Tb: 40.5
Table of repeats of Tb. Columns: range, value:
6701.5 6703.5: 40.3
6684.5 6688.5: 40.4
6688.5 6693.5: 40.7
